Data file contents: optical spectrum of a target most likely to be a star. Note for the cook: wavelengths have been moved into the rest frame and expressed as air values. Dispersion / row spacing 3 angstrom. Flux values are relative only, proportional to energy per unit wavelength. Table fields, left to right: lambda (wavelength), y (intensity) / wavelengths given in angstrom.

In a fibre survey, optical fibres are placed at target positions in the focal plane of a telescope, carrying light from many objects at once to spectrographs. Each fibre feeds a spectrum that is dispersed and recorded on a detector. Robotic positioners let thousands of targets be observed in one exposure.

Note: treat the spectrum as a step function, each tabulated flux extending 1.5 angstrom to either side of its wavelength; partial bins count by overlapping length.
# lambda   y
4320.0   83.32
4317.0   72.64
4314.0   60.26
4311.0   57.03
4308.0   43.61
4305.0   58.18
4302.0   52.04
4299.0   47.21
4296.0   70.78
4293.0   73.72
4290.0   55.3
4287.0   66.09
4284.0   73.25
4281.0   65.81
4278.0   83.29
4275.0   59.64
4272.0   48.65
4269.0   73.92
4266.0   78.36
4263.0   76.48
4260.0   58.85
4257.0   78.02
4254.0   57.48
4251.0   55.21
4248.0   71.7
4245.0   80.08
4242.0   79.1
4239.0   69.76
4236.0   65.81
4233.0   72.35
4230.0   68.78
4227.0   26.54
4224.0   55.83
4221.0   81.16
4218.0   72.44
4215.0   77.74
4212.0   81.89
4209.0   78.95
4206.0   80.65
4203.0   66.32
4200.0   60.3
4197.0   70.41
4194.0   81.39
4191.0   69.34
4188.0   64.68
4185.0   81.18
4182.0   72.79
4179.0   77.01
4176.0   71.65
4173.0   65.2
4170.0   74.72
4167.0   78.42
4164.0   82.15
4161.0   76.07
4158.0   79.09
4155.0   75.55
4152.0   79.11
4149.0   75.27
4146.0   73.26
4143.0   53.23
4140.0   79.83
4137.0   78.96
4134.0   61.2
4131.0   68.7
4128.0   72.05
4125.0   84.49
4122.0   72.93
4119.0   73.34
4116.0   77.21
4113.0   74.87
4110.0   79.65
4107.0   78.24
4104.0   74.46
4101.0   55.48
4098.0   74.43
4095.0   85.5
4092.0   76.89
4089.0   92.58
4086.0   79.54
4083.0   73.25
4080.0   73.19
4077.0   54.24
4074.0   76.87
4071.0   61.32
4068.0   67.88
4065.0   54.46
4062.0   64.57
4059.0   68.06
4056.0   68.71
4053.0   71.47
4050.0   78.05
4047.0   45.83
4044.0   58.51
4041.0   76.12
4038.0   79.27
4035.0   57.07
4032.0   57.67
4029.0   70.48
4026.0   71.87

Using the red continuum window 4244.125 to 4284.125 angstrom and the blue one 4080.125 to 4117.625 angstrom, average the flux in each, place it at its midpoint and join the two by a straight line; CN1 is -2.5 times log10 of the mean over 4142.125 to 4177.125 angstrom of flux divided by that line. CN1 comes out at -0.01 mag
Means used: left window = 76.7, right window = 68.3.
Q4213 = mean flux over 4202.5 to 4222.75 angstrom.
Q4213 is 77.3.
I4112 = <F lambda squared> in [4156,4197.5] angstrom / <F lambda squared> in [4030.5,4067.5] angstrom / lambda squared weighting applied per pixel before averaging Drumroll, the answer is 1.2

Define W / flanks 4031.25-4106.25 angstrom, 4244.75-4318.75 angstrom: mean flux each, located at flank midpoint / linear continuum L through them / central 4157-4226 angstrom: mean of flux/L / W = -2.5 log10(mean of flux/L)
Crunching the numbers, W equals -0.11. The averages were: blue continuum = 69.2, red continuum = 64.5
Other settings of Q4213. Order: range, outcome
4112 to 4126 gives 76.3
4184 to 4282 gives 69.4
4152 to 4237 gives 71.9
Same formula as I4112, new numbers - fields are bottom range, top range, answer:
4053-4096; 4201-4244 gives 1.05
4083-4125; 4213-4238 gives 0.91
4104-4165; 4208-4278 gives 0.96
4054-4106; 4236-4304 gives 1.04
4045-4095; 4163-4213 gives 1.12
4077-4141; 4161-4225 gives 1.02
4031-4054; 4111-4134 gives 1.17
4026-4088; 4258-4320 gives 1.07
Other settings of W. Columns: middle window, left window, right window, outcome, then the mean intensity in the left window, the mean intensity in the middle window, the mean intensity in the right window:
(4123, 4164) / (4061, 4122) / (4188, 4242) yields -0.04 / 72.5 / 73.9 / 69.5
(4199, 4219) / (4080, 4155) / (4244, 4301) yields -0.07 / 74.8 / 74.4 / 66.8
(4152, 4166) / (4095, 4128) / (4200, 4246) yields -0.08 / 74.9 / 78.3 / 70.1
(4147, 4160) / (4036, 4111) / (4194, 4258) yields -0.11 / 70.6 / 77.1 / 69.3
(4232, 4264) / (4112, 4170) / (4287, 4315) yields -0.10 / 74.5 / 69.4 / 58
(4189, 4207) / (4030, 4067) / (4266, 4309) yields -0.12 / 65.1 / 71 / 63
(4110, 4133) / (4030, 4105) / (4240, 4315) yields -0.10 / 69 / 74.8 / 65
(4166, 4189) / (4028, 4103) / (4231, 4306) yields -0.08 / 68.9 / 73.3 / 66.9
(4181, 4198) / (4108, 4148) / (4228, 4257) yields -0.04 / 73.1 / 73.4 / 68.7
